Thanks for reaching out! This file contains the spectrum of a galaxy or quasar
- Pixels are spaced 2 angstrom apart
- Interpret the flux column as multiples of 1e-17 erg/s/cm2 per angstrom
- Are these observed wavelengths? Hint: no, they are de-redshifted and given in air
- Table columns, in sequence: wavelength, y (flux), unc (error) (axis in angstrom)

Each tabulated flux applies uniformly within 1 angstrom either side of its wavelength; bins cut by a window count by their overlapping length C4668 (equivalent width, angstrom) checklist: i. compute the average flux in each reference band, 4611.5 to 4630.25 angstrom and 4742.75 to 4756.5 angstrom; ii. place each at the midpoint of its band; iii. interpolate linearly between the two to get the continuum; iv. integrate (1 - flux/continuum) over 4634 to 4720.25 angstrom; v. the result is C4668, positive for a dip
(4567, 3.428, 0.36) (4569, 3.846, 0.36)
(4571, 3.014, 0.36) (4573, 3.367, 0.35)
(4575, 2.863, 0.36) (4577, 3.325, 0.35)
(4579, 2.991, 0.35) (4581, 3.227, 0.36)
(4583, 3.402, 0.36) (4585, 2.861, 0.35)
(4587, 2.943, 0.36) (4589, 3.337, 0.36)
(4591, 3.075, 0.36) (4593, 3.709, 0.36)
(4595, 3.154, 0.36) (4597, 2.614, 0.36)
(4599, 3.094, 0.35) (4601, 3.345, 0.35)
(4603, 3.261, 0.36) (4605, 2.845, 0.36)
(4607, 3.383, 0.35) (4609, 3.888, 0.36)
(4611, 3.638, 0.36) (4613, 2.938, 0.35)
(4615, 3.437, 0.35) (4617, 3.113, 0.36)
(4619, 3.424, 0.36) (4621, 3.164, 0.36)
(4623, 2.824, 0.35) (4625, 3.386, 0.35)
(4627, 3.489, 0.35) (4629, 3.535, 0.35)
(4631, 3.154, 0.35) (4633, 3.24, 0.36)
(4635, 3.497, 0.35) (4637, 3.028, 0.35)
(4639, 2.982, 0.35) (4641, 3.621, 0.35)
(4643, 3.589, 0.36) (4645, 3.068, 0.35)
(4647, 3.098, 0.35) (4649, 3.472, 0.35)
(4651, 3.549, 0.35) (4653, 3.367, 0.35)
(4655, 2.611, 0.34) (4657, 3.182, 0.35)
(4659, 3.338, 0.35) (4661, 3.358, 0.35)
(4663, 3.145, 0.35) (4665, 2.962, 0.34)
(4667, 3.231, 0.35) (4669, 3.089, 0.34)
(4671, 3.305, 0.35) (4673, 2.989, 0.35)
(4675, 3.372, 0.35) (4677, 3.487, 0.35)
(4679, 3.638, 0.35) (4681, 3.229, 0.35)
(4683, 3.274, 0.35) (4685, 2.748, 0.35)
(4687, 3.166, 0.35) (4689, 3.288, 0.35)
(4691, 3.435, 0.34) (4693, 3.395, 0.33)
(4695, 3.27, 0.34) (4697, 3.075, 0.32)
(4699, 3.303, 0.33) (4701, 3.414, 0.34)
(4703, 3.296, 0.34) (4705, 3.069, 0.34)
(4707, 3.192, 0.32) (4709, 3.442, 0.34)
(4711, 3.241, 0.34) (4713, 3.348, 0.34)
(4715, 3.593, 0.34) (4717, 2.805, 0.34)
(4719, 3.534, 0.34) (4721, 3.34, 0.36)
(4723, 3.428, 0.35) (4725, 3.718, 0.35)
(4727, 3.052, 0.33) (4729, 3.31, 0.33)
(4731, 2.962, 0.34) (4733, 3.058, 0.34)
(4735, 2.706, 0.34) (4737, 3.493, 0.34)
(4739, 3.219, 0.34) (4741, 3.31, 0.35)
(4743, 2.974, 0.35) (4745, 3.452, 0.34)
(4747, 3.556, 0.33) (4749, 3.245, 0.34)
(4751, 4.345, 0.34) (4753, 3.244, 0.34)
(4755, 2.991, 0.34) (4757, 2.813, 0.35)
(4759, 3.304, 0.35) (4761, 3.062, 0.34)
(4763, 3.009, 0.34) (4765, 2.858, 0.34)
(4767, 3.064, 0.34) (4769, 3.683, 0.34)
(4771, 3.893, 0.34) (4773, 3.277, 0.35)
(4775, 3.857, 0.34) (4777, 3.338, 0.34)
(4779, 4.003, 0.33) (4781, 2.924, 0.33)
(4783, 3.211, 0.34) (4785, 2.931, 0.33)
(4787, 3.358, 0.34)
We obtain 1.74 angstrom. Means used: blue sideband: 3.27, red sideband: 3.4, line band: 3.26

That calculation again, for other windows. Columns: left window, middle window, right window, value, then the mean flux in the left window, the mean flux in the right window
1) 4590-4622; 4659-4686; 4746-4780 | 0.72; 3.26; 3.38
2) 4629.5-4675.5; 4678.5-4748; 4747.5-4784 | 0.56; 3.23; 3.34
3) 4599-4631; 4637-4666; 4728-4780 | 0.62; 3.3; 3.31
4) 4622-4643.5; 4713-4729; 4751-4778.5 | -0.20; 3.3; 3.31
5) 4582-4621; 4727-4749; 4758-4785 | 0.74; 3.23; 3.33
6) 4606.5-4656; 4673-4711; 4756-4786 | 0.20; 3.3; 3.28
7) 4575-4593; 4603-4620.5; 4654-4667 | -1.01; 3.16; 3.11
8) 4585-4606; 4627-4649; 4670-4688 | -0.78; 3.12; 3.25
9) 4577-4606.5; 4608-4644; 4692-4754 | -1.64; 3.14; 3.3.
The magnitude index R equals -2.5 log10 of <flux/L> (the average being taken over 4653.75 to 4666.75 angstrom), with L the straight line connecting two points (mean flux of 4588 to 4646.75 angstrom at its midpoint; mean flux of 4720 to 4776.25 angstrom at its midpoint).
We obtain 0.06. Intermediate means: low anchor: 3.27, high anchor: 3.29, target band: 3.11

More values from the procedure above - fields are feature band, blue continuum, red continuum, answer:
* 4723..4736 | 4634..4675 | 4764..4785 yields 0.057 mag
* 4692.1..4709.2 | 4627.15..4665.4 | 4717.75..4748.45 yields 0.001 mag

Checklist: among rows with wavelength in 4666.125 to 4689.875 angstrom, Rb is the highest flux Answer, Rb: 3.638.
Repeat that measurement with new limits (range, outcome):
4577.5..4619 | 3.888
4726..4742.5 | 3.493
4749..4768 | 4.345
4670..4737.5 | 3.718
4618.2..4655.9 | 3.621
